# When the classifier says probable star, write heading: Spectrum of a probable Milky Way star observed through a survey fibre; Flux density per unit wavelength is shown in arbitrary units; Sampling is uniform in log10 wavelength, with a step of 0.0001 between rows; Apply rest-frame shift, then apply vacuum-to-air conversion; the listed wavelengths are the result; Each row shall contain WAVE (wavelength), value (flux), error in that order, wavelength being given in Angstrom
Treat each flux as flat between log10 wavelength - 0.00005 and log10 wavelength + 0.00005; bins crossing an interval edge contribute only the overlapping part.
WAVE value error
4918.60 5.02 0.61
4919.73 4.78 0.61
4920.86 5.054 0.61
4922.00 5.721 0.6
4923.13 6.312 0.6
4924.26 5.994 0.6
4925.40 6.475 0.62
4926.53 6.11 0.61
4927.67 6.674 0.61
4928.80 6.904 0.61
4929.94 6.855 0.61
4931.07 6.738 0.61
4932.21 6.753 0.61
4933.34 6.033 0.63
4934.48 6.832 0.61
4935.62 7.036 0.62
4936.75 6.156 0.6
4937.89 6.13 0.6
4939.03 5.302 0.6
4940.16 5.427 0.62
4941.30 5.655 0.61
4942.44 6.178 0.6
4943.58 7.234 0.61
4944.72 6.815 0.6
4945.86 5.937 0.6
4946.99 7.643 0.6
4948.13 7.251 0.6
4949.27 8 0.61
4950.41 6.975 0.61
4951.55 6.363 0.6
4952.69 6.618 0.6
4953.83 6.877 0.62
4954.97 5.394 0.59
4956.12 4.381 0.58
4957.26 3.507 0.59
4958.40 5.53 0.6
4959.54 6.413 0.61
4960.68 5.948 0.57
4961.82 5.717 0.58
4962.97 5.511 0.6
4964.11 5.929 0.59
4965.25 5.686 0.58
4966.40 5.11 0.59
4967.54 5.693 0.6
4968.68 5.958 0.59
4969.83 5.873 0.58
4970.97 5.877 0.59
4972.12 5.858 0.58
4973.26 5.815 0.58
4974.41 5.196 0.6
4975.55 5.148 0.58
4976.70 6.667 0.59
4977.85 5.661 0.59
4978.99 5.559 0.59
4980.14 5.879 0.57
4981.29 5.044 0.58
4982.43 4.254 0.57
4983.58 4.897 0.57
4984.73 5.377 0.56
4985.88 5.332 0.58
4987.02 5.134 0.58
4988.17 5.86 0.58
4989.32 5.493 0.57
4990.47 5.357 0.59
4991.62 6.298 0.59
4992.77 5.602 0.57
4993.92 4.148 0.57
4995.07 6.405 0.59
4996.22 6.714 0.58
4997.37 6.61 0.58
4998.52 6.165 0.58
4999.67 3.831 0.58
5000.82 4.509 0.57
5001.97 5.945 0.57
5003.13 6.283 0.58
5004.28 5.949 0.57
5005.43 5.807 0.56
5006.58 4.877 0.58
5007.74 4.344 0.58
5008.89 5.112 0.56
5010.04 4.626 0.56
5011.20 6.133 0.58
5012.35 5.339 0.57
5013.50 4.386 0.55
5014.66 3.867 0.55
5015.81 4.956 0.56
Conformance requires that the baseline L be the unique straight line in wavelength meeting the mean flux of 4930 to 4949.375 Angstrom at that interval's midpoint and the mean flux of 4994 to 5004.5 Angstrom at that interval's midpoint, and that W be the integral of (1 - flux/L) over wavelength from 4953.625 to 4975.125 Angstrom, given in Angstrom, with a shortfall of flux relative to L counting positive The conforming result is 2.15 Angstrom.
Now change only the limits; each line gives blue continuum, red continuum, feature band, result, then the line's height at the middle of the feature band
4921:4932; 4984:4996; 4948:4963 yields -0.1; 5.99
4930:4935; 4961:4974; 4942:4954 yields -1.3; 6.22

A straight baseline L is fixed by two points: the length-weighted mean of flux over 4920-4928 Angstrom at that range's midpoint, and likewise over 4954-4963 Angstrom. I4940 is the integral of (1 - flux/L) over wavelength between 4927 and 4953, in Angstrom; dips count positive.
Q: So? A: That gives -4.1 Angstrom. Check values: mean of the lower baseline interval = 5.98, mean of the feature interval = 6.59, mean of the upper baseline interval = 5.35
